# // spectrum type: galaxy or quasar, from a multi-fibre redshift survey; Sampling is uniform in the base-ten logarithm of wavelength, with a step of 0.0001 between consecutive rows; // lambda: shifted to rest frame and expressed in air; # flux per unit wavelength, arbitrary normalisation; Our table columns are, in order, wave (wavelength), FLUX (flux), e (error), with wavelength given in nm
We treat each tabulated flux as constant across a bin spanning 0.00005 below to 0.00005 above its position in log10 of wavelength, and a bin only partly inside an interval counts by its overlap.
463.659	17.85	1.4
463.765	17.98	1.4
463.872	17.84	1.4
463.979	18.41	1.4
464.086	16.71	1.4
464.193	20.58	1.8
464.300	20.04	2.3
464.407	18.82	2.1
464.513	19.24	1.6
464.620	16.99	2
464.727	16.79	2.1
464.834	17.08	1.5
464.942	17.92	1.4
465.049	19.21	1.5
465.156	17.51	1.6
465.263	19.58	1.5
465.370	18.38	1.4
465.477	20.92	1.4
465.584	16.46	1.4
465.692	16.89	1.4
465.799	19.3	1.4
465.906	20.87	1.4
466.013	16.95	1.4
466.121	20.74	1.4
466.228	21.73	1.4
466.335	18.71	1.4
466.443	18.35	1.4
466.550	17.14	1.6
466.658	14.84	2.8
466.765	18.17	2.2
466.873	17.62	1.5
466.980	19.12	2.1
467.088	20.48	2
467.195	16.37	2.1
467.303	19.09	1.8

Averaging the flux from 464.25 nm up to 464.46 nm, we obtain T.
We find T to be 19.5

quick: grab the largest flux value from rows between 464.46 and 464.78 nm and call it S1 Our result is 19.24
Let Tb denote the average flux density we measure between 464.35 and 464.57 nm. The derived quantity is 19.1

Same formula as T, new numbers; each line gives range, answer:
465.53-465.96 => 18.4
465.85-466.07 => 18.9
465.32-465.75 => 18.2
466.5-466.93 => 17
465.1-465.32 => 18.6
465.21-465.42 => 19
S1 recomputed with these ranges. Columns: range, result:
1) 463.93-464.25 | 20.58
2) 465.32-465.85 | 20.92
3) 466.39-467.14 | 20.48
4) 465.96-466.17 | 20.74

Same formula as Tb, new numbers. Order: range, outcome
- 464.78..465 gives 17.5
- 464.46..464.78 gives 17.7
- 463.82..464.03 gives 18.1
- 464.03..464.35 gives 19.1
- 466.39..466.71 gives 16.8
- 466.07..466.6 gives 19.4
